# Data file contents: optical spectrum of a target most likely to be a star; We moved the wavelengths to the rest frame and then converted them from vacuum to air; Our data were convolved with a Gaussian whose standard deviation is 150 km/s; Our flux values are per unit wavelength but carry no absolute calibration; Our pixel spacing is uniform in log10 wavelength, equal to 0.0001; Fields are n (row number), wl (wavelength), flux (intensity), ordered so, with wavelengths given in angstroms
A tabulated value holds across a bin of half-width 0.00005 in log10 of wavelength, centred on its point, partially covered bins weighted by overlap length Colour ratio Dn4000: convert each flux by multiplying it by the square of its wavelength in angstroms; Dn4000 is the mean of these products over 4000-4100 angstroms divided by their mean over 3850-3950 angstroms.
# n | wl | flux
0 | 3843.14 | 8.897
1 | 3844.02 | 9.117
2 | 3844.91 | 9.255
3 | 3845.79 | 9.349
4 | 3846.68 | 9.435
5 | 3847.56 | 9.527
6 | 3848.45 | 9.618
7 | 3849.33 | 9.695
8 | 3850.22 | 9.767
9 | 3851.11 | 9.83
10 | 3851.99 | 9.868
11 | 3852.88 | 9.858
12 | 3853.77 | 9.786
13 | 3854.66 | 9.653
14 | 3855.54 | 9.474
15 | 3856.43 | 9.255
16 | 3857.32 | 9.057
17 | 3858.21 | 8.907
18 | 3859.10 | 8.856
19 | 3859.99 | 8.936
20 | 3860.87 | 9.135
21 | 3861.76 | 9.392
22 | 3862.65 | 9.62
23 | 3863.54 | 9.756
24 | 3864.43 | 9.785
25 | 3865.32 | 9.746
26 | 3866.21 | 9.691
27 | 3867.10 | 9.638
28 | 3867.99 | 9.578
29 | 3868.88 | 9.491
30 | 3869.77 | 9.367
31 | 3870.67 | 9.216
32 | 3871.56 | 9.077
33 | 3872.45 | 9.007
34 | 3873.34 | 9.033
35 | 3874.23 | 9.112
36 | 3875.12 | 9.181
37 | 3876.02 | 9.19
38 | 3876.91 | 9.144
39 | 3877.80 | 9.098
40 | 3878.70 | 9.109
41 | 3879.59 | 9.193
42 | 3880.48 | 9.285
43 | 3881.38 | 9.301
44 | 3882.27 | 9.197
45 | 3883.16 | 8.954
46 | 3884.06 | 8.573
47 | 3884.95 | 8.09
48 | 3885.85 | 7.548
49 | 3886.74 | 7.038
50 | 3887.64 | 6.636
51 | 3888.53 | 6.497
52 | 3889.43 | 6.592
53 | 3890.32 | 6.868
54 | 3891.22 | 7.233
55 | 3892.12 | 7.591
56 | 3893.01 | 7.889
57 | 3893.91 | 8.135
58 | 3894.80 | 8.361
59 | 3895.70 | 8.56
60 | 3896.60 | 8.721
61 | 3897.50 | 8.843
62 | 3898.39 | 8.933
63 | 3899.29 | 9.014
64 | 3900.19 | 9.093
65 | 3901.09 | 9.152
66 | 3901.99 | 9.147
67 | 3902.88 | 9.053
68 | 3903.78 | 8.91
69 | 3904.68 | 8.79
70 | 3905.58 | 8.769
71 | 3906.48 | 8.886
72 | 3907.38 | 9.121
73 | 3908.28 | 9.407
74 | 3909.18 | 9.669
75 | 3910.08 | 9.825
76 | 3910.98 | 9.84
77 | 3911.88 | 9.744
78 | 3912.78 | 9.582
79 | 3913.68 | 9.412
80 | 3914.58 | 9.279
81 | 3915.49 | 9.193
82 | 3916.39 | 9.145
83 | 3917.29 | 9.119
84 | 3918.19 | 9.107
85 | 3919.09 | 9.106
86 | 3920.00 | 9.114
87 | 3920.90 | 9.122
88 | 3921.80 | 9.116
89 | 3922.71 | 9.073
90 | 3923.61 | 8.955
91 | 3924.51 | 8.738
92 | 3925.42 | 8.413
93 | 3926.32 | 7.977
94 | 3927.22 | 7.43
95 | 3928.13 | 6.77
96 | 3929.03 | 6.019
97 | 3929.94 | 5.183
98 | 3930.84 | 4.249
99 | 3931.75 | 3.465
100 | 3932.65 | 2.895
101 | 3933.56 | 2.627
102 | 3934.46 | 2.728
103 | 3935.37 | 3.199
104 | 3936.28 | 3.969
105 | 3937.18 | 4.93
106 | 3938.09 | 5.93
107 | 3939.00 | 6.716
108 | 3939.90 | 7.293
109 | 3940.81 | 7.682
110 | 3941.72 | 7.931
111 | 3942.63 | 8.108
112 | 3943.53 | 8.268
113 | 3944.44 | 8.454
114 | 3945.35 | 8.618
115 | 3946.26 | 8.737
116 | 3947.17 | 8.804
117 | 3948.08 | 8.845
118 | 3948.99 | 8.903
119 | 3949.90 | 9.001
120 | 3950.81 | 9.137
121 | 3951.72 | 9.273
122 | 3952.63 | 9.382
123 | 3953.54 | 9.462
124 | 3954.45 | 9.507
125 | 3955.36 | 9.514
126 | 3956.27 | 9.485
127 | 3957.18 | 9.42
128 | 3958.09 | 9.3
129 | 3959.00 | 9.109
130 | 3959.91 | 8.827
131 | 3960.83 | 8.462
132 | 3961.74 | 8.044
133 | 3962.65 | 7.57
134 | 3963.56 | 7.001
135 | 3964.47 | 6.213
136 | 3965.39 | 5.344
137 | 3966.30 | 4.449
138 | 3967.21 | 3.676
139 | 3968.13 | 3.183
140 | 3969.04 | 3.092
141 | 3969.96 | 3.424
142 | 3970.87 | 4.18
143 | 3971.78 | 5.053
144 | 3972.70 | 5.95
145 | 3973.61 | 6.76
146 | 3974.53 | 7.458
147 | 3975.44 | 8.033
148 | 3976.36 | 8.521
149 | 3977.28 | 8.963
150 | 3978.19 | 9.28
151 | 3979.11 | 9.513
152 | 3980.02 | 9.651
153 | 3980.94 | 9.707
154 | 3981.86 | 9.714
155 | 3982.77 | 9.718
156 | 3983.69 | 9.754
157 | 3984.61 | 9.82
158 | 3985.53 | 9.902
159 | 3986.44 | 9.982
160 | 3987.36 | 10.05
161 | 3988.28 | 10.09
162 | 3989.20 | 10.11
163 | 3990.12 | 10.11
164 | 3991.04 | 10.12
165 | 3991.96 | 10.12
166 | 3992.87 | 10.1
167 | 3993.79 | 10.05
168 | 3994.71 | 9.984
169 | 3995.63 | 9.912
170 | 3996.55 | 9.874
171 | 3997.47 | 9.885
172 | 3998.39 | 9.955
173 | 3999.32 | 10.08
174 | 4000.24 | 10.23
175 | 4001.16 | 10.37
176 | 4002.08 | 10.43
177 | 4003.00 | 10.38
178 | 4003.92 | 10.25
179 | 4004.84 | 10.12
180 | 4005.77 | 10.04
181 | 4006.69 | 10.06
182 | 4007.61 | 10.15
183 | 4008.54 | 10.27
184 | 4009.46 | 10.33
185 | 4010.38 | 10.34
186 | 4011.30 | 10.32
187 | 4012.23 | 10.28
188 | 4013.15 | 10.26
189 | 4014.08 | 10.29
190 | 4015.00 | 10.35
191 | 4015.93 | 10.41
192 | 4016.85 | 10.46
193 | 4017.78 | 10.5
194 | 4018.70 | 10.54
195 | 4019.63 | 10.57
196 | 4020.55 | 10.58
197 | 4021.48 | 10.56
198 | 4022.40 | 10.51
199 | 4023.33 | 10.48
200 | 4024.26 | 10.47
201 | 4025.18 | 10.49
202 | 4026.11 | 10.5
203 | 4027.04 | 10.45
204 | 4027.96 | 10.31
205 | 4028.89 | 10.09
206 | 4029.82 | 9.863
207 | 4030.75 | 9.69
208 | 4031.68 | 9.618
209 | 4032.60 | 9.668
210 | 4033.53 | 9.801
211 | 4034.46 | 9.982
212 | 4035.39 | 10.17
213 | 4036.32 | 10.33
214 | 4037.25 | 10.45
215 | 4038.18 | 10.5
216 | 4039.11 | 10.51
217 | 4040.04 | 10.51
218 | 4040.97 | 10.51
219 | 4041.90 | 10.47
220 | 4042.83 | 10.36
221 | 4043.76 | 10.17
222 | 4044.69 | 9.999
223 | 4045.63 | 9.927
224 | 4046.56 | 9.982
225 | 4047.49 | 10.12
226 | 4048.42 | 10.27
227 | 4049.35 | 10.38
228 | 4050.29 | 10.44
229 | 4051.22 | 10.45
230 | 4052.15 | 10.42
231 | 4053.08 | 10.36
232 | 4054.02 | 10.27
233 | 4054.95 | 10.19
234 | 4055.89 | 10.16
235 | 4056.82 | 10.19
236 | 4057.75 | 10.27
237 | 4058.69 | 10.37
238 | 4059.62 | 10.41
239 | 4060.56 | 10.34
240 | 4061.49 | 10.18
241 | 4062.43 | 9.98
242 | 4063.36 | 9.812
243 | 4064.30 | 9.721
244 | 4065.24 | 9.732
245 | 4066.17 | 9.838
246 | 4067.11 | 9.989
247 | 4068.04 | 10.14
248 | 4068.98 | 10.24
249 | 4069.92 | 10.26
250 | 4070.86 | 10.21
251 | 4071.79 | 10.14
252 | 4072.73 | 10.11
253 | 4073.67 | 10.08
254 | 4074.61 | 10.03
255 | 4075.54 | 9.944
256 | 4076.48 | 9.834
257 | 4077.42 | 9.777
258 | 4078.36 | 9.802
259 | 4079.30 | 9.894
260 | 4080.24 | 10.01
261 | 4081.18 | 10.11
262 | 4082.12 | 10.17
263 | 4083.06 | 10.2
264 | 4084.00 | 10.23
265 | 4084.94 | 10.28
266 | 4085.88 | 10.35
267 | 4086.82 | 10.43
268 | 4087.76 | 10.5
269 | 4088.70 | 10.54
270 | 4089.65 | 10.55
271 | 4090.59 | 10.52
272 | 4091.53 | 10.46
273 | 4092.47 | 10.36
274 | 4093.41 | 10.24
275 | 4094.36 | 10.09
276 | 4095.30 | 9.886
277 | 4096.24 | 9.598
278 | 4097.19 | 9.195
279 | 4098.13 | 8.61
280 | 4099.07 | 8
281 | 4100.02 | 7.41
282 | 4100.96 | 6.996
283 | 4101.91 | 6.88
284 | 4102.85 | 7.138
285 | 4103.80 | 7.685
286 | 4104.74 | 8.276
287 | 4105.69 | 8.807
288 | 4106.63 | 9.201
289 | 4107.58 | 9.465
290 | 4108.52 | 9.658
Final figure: 1.31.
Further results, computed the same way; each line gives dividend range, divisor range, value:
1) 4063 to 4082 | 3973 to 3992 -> 1.12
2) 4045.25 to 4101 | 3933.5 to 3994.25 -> 1.34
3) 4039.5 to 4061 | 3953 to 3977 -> 1.54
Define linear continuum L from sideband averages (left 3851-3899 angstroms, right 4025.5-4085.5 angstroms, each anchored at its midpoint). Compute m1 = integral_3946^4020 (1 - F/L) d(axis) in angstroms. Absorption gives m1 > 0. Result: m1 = 5.1 angstroms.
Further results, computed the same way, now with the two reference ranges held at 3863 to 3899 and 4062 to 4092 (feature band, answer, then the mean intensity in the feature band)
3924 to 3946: 7.00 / 6.18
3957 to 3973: 5.33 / 6.18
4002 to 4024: -1.62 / 10.4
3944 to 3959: 0.11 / 9.12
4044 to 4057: -0.39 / 10.2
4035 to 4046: -0.54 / 10.3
